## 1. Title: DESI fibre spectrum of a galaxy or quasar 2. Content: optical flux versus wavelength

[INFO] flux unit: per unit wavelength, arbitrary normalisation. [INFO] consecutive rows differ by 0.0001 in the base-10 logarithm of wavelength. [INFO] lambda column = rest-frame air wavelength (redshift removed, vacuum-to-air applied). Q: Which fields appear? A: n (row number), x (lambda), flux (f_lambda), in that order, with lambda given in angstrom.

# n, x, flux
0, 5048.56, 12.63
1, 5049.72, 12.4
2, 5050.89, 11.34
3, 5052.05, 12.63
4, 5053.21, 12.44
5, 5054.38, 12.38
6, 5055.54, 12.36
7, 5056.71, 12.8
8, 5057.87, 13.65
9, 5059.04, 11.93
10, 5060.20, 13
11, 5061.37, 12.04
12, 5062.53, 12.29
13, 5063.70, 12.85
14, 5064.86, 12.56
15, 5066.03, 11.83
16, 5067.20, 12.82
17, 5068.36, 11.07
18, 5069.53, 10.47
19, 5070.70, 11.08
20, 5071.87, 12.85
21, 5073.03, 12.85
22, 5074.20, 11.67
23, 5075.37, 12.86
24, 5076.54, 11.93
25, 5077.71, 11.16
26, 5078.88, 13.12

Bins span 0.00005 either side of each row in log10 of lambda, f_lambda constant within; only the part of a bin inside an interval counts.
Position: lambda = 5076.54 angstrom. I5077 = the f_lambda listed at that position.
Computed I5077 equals 11.93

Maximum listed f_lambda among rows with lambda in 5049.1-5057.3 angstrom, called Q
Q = 12.8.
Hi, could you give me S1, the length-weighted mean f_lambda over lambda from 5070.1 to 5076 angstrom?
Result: 12.3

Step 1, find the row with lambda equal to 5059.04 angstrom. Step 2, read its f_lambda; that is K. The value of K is 11.93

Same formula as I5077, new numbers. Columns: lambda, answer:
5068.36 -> 11.07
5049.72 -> 12.4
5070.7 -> 11.08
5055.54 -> 12.36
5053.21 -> 12.44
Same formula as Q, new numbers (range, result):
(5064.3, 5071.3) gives 12.82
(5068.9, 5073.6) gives 12.85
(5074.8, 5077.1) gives 12.86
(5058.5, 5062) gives 13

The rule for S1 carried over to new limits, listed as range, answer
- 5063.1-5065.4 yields 12.7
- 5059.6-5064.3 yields 12.6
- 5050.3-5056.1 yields 12.2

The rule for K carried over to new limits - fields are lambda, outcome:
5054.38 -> 12.38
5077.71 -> 11.16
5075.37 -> 12.86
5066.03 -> 11.83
